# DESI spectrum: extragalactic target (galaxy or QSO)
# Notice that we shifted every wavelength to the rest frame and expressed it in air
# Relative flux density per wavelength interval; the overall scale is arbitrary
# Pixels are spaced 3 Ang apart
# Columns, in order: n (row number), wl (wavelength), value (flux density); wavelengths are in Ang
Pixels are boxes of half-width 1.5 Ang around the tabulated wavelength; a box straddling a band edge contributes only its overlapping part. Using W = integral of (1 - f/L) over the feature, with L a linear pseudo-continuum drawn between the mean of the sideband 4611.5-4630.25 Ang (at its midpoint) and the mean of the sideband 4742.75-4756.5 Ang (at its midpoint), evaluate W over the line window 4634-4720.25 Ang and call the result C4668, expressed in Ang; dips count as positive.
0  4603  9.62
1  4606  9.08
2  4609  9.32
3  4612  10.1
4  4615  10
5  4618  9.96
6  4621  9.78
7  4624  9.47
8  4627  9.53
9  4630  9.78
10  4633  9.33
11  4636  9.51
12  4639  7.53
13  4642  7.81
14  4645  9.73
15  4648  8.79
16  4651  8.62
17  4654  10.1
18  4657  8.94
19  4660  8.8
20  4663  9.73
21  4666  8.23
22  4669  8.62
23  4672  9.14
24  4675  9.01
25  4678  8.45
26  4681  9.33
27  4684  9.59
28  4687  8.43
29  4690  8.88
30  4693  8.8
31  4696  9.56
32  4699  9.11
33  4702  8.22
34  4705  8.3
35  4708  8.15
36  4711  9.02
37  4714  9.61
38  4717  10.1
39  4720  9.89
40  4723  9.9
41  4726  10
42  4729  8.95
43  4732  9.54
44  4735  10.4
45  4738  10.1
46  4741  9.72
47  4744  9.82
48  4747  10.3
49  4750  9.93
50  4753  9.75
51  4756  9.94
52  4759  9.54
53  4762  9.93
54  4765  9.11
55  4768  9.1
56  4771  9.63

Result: 7.9 Ang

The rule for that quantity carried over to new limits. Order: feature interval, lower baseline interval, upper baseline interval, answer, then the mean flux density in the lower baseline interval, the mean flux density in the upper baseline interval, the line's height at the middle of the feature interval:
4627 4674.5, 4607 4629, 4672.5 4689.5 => 1.7 Ang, 9.72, 8.97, 9.33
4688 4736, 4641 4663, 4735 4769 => 1.2 Ang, 9.05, 9.79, 9.49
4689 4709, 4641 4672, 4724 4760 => 1.4 Ang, 8.96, 9.84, 9.4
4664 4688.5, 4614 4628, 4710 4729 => 2.2 Ang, 9.75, 9.71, 9.73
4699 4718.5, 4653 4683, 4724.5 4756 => 1.2 Ang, 9.03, 9.86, 9.49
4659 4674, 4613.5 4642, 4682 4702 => 0.4 Ang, 9.35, 9.01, 9.14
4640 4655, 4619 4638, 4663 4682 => 0.5 Ang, 9.52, 8.86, 9.24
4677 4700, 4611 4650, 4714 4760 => 1.4 Ang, 9.31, 9.85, 9.61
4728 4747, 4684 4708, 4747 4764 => -0.6 Ang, 8.77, 9.84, 9.52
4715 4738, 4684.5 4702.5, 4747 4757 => -0.9 Ang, 8.91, 9.93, 9.49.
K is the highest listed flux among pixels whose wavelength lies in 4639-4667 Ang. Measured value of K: 10.1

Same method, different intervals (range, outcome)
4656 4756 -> 10.4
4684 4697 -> 9.59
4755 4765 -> 9.94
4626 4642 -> 9.78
